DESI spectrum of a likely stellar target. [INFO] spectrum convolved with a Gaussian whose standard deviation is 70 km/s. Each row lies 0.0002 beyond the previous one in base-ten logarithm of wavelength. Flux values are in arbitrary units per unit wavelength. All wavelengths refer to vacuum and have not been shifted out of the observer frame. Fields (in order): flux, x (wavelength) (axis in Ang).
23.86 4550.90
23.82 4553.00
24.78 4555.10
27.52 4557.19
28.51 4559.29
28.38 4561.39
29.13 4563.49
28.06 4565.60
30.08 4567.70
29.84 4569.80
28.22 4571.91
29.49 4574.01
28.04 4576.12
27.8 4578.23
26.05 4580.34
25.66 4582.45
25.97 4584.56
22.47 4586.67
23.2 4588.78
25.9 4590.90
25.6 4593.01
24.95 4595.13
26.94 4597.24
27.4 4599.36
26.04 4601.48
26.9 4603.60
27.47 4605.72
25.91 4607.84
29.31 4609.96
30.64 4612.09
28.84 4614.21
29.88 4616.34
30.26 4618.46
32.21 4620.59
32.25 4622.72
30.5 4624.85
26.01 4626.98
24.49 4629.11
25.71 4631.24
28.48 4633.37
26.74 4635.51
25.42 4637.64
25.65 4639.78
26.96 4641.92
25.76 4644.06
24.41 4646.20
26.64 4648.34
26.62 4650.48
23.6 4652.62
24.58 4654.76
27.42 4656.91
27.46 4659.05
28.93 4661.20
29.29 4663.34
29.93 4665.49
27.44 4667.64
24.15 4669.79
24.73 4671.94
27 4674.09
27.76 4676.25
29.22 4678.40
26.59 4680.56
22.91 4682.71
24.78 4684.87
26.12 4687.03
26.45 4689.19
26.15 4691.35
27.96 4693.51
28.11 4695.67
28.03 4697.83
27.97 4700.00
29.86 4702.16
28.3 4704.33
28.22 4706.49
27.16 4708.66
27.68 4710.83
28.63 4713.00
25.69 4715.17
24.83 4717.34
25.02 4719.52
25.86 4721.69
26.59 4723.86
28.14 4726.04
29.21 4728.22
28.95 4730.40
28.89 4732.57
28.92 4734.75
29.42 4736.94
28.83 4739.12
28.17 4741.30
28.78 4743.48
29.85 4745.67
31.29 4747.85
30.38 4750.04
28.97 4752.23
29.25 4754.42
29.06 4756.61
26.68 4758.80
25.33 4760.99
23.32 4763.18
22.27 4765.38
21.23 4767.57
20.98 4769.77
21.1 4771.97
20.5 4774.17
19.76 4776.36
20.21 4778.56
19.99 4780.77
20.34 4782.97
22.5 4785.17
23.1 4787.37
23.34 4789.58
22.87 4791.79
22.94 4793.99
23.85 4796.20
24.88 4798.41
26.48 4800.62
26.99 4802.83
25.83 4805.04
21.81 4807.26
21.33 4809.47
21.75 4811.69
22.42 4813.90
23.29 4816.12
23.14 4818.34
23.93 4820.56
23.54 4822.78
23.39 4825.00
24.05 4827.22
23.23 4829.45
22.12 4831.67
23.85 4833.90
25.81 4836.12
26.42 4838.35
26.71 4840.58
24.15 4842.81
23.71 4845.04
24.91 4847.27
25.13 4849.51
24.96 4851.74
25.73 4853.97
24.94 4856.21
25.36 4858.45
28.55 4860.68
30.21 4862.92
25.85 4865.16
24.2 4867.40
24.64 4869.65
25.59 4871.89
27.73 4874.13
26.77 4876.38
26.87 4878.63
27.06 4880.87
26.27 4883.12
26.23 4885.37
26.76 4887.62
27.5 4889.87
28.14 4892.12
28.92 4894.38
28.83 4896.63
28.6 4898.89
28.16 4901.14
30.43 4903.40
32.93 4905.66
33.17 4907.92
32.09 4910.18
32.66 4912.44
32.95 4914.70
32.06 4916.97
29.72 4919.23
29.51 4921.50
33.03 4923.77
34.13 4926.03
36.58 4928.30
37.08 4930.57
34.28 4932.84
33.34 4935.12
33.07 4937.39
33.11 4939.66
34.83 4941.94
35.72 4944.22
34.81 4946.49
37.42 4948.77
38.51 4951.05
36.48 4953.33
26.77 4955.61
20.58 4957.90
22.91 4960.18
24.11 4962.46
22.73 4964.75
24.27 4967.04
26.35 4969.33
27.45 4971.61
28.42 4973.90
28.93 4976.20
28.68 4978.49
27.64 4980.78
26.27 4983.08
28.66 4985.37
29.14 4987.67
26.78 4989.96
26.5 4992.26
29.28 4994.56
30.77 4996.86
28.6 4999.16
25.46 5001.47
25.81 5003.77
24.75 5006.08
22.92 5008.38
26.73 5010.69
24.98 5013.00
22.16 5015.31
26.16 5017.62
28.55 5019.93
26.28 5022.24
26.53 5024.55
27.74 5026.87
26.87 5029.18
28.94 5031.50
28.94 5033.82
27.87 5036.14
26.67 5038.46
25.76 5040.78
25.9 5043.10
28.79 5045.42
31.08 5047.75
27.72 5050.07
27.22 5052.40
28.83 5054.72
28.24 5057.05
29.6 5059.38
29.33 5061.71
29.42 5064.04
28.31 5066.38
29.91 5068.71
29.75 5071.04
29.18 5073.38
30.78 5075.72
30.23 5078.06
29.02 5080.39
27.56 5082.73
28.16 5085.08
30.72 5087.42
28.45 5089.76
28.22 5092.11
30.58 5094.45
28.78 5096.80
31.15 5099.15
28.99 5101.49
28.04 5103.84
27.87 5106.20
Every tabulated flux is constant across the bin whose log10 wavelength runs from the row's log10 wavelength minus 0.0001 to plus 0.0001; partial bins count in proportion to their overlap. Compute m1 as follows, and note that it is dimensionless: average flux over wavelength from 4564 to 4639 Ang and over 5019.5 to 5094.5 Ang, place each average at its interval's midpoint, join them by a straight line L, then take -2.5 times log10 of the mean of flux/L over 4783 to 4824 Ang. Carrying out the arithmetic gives 0.19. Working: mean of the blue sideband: 27.5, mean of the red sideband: 28.5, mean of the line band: 23.5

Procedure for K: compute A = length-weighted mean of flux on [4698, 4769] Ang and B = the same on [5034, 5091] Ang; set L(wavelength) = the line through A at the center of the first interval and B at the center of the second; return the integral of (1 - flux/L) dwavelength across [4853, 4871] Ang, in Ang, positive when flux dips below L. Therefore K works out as 1.2 Ang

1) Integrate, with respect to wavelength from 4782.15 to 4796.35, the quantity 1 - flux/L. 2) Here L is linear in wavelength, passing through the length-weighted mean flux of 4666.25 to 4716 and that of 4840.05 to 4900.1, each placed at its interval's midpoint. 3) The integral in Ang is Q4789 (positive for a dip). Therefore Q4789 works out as 2.1 Ang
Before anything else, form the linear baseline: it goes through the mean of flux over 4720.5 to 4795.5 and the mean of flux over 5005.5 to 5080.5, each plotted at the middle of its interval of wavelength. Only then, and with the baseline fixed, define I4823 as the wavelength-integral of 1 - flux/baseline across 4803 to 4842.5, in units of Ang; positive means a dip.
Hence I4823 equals 3.4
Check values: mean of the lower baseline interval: 25.5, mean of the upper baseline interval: 27.7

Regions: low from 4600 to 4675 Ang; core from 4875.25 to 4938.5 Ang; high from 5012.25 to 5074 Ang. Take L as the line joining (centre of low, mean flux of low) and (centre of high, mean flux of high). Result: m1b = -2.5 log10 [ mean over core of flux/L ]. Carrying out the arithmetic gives -0.11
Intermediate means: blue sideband 27.4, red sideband 27.8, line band 30.6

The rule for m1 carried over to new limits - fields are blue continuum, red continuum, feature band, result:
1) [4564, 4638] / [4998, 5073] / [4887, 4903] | -0.03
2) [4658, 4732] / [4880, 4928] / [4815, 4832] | 0.23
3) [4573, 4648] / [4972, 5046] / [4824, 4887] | 0.06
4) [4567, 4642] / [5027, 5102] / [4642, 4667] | 0.03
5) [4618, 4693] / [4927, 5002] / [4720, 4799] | 0.10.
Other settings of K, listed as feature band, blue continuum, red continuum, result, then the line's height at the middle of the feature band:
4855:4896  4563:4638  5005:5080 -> 1.30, 27.7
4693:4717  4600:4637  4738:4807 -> -1.42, 26.3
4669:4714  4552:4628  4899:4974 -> 2.54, 28.7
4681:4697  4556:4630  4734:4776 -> 0.48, 26.9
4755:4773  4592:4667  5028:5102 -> 2.53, 27.8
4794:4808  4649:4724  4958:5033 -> 0.97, 26.8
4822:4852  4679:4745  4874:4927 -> 4.64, 28.9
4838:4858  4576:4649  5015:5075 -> 1.76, 27.6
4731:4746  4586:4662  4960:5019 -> -1.17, 26.8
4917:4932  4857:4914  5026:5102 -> -2.64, 28.3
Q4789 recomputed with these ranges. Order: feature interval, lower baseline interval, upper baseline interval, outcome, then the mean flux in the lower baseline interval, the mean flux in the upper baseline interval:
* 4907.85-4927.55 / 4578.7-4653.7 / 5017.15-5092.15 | -3.0 Ang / 26.9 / 28.4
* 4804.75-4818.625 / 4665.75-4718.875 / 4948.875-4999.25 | 2.4 Ang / 26.9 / 27.9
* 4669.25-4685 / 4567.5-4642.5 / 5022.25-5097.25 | 0.9 Ang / 27.4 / 28.6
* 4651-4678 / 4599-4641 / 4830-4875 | 0.6 Ang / 28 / 25.5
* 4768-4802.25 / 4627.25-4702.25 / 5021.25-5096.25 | 6.2 Ang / 26.6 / 28.5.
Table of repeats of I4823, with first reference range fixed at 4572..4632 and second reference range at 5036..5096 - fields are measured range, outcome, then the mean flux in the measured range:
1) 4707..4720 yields 0.50 Ang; 26.6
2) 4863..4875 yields 0.94 Ang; 26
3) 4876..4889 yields 0.71 Ang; 26.7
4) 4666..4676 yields 0.49 Ang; 26.2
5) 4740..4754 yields -0.87 Ang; 29.6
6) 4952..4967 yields 1.47 Ang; 25.7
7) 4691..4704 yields -0.22 Ang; 28.1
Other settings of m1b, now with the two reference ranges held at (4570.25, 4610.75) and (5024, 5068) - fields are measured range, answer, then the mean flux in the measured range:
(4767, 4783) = 0.31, 20.5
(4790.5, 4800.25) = 0.14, 23.8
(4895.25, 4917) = -0.13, 31.1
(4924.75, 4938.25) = -0.25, 34.8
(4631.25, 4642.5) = 0.01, 26.5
